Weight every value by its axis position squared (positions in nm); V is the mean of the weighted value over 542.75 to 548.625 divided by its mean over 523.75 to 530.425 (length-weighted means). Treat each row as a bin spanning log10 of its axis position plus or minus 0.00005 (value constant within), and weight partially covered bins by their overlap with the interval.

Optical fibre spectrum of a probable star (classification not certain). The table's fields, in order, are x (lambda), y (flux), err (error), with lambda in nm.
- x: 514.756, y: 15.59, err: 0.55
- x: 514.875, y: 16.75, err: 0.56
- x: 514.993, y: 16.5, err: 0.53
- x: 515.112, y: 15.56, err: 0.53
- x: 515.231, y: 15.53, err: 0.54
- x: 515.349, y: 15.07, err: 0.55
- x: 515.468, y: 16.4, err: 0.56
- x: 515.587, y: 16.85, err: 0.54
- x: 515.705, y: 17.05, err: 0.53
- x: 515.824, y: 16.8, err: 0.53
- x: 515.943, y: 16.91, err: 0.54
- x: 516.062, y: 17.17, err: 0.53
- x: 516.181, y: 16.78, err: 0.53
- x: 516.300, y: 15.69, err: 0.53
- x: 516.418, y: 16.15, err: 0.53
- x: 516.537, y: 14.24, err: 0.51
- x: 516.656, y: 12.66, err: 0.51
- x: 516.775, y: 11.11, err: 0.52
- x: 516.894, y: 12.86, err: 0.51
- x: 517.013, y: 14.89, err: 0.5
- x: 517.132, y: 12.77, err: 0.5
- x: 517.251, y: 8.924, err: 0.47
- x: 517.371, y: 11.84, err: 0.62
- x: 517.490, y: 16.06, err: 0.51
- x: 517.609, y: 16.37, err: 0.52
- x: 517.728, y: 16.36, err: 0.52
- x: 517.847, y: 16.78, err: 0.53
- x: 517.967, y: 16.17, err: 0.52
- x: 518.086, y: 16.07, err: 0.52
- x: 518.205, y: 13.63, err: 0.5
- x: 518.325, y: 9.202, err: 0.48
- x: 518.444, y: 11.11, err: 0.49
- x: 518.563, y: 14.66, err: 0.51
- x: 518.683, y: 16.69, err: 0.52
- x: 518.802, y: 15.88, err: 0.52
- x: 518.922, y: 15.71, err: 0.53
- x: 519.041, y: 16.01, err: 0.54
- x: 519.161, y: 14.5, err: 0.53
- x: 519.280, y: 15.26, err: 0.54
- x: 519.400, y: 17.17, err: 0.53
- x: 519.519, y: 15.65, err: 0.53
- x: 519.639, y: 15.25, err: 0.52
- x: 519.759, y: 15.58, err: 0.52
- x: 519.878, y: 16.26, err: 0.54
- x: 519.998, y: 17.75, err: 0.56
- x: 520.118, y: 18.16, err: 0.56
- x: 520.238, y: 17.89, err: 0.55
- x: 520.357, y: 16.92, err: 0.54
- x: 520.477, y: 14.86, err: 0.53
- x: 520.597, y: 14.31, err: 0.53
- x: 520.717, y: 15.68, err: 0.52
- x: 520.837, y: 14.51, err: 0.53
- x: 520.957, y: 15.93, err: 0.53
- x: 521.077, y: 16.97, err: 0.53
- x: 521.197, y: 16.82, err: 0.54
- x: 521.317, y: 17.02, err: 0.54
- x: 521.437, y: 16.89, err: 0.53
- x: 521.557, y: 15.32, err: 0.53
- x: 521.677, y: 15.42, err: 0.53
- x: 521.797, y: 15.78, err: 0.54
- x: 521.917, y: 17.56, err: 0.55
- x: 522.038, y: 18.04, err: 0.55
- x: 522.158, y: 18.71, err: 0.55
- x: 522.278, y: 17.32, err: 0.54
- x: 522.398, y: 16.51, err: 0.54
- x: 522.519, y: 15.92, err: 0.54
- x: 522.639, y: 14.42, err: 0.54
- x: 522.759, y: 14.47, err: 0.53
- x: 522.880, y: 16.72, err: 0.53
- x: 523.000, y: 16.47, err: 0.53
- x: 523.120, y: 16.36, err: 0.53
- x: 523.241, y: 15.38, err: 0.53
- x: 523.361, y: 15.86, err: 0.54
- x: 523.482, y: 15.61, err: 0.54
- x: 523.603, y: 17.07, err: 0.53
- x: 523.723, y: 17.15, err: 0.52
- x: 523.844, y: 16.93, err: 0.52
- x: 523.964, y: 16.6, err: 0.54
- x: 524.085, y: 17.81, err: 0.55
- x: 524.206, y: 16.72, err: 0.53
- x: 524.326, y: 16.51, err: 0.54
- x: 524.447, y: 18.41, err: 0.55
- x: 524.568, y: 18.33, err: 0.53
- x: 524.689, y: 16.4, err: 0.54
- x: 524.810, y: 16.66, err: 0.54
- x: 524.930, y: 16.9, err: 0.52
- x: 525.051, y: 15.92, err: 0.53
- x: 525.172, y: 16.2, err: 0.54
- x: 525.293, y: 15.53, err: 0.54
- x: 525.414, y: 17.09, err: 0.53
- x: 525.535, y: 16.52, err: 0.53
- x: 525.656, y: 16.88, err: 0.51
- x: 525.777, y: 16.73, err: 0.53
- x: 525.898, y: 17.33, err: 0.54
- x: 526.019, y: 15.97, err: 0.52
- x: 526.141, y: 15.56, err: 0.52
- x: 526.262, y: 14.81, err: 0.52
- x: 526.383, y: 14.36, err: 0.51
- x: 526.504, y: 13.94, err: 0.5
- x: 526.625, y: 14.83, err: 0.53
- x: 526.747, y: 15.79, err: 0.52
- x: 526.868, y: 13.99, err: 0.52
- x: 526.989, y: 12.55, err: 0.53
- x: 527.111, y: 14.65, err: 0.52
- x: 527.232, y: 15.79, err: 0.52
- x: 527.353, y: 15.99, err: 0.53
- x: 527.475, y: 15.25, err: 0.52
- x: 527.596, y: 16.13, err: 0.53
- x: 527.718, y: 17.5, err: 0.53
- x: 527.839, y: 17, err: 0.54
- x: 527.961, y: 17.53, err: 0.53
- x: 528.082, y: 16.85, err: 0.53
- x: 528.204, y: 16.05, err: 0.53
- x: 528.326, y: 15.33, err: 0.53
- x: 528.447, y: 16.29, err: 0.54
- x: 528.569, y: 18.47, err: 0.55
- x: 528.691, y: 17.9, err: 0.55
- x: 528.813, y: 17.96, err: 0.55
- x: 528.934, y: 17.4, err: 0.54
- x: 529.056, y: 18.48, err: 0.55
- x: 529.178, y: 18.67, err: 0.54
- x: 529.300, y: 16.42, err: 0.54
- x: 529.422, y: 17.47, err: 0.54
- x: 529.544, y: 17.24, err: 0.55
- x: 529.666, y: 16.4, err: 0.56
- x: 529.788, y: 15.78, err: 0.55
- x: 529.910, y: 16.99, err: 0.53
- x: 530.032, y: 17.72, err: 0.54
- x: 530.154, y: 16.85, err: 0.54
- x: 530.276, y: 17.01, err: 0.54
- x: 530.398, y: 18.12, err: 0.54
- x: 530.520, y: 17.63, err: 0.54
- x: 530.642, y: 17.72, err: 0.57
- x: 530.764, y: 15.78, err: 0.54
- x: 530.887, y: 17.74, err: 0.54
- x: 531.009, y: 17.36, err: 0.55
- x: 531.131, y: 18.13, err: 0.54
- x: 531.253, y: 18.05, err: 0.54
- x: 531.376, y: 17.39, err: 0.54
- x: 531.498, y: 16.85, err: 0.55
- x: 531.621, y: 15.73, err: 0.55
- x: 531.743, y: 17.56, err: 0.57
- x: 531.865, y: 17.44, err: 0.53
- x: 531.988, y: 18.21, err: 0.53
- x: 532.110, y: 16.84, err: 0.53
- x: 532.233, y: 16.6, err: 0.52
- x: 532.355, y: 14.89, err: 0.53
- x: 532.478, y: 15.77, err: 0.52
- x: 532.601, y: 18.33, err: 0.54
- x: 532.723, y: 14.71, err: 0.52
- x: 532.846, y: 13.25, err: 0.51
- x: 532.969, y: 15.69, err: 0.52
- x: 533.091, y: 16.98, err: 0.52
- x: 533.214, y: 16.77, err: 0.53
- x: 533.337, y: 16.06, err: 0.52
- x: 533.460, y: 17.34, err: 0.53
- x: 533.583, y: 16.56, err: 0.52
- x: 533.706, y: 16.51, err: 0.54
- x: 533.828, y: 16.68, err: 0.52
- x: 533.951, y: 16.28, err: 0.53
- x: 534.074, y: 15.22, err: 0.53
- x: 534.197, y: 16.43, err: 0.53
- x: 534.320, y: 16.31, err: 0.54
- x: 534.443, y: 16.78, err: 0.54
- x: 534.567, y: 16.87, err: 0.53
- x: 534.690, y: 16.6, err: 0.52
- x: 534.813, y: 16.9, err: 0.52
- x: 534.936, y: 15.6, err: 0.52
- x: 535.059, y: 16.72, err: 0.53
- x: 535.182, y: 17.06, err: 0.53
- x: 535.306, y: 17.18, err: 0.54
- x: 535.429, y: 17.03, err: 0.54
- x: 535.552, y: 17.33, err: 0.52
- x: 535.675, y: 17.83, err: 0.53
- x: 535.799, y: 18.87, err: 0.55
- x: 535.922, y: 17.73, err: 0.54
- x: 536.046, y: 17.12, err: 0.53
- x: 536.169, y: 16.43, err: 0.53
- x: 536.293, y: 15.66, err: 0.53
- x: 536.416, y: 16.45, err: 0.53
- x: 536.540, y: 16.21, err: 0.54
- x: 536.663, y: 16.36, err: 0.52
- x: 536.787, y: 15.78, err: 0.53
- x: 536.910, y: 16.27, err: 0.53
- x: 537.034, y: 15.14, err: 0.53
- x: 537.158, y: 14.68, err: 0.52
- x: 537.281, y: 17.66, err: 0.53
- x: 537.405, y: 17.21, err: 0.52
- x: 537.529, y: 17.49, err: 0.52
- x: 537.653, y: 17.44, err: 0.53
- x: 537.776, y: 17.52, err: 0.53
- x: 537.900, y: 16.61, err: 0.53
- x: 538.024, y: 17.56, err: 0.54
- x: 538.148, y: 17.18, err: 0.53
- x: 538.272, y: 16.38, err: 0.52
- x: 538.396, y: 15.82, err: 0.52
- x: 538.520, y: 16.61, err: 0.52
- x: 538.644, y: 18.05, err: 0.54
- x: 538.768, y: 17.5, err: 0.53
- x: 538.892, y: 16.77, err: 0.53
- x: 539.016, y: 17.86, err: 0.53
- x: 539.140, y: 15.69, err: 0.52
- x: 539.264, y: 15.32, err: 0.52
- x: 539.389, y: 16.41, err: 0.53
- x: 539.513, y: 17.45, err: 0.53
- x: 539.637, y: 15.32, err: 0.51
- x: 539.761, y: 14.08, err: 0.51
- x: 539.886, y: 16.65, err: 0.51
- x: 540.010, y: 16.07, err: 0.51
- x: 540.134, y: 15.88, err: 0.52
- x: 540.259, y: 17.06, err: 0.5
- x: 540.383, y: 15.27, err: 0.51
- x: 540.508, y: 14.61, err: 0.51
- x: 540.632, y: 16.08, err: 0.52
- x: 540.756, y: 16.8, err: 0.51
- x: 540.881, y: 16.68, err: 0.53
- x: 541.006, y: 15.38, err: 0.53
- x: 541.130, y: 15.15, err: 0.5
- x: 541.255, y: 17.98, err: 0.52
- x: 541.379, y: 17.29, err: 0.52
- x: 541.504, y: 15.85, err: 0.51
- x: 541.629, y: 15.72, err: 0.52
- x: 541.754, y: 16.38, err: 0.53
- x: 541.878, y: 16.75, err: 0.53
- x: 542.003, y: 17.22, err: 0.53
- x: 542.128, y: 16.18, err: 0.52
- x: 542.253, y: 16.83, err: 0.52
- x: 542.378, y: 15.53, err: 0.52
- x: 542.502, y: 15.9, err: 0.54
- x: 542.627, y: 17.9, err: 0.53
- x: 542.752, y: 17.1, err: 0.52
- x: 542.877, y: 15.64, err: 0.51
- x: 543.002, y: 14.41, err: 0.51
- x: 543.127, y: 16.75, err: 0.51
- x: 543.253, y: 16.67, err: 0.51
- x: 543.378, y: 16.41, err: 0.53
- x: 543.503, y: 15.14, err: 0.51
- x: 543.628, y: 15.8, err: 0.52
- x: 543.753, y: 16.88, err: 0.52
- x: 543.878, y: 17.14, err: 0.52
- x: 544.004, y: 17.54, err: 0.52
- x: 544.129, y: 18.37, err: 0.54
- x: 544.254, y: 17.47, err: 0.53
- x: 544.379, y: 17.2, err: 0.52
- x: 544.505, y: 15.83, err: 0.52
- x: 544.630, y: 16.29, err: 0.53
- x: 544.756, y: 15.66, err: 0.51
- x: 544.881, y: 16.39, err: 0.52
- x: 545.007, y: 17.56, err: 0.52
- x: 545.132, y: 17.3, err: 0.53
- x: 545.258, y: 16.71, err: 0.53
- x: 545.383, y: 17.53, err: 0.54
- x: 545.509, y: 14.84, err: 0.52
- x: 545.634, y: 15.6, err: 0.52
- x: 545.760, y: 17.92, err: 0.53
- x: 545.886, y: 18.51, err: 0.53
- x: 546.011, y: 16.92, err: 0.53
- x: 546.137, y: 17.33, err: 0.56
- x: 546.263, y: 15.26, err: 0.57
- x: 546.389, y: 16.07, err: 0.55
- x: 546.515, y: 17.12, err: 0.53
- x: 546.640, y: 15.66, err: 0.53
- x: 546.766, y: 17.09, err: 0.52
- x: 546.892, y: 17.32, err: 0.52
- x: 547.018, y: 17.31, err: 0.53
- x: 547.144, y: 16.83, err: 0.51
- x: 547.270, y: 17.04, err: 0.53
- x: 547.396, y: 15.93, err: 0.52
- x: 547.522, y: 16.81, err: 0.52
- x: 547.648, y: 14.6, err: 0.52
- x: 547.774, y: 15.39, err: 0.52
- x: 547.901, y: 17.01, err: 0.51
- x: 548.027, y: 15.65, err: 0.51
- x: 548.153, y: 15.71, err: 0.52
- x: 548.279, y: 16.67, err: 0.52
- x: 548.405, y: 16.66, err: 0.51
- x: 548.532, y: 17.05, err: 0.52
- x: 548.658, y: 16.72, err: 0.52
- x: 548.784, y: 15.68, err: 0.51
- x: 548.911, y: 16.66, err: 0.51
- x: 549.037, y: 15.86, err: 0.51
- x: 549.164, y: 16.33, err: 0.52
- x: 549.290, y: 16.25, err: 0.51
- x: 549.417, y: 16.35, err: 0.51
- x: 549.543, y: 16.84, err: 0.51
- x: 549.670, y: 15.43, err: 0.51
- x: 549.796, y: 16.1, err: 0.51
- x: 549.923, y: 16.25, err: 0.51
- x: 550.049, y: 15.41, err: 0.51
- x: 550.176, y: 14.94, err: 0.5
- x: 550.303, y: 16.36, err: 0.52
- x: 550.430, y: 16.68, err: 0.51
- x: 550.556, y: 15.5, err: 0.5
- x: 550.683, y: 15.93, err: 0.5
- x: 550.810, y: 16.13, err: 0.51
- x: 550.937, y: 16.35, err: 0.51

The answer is 1.07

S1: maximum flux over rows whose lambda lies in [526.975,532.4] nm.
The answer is 18.67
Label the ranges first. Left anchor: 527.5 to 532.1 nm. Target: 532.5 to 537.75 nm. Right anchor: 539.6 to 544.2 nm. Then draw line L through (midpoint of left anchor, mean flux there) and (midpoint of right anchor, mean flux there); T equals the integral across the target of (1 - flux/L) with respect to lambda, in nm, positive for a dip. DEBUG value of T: 0.074 nm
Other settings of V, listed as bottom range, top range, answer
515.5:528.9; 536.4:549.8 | 1.12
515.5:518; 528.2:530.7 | 1.21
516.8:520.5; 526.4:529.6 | 1.13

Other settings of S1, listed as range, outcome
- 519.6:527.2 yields 18.71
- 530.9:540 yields 18.87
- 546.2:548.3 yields 17.32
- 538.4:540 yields 18.05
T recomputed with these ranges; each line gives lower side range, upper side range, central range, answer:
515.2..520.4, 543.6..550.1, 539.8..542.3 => 0.00 nm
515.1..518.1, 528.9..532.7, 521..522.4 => -0.09 nm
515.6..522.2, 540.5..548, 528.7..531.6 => -0.26 nm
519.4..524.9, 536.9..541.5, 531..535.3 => -0.03 nm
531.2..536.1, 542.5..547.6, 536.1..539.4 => 0.02 nm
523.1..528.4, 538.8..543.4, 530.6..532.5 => -0.10 nm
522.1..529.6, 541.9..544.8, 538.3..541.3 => 0.04 nm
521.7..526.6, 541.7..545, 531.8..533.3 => 0.02 nm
